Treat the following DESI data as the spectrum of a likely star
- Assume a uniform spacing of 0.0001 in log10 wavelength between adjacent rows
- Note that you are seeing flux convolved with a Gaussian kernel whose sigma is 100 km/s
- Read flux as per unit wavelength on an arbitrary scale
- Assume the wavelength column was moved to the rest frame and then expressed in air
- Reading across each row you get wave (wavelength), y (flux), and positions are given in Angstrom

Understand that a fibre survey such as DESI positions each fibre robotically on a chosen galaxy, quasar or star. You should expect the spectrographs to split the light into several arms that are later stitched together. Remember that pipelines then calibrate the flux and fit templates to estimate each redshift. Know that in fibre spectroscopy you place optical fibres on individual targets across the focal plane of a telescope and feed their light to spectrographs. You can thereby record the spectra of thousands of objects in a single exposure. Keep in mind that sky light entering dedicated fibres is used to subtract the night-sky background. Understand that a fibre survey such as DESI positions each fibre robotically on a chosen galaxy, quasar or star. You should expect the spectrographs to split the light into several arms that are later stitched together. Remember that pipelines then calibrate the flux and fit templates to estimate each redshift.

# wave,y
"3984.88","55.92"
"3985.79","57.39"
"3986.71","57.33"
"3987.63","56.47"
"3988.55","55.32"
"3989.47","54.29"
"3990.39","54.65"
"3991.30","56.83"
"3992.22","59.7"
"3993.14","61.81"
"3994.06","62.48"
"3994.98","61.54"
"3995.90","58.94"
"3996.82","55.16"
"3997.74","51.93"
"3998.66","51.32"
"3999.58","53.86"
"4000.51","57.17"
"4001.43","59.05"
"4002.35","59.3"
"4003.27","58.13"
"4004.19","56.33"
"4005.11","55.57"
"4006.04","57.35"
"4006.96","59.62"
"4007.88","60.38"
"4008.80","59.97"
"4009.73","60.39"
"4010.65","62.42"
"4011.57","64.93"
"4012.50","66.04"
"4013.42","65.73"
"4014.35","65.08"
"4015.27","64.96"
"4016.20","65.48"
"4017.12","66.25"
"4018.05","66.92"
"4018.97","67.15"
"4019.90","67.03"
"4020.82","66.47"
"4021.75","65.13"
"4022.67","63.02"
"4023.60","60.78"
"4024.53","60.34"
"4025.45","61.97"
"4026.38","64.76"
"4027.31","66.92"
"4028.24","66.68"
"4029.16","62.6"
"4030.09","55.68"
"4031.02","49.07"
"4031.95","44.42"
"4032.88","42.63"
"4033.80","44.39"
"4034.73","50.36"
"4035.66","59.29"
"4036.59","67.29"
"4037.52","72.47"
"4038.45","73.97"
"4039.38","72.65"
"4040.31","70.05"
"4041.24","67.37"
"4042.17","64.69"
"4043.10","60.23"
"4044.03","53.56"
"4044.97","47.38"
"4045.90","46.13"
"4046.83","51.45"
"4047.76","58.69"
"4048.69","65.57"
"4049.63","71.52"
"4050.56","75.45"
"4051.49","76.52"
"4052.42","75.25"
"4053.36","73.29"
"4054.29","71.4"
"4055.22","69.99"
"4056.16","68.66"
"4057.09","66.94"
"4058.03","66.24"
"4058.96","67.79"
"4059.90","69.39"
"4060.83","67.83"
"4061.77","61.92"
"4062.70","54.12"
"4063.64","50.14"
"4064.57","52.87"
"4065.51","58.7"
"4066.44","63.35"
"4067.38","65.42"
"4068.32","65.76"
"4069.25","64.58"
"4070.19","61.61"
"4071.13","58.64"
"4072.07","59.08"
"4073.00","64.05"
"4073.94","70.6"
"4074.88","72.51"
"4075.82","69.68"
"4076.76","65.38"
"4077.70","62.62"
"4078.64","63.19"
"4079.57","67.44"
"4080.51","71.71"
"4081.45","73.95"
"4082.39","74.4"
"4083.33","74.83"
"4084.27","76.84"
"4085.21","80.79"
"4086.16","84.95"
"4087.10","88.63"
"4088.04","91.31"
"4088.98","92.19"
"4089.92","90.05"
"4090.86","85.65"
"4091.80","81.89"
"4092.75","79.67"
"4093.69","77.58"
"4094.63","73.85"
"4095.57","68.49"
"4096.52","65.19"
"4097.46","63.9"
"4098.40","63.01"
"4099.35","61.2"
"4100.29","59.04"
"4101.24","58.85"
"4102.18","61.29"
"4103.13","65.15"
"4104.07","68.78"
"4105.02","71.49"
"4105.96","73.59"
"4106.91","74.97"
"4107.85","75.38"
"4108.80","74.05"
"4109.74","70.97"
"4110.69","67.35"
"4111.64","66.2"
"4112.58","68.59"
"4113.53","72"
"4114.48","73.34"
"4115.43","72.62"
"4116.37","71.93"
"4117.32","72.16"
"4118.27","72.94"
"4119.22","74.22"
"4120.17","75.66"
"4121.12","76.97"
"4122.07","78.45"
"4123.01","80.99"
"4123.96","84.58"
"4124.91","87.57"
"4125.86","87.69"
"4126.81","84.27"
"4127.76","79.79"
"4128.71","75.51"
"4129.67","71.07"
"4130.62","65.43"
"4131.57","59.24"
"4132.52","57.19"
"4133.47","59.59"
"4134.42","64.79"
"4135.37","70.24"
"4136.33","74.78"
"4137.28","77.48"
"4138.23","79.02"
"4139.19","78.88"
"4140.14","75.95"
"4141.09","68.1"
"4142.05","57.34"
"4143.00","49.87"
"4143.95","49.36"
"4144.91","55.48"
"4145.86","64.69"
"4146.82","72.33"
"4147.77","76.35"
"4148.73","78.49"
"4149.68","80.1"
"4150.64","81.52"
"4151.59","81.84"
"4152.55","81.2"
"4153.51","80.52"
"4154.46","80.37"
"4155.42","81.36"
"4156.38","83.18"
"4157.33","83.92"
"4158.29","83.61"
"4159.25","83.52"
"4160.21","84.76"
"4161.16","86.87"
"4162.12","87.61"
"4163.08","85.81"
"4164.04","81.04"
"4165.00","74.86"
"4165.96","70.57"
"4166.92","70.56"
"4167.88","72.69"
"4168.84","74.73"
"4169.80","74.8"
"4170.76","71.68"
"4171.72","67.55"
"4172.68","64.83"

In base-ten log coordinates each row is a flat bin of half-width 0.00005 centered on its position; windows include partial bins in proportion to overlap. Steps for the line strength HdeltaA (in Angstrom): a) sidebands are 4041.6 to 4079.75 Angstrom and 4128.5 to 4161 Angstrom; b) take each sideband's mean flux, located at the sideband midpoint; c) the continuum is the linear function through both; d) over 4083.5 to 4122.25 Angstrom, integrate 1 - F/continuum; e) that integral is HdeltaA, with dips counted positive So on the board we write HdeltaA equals -3.1 Angstrom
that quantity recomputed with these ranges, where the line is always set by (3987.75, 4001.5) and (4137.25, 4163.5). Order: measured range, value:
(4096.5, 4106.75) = 0.7 Angstrom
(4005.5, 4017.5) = -0.8 Angstrom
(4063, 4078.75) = 0.8 Angstrom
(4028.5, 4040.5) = 0.6 Angstrom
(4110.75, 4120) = 0.0 Angstrom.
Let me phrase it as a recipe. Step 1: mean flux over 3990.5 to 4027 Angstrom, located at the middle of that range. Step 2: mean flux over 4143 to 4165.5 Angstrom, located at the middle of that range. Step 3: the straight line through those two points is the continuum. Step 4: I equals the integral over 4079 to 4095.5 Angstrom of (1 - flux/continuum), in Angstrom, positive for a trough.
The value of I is -2.3 Angstrom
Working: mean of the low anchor 61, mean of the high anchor 77.6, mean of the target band 80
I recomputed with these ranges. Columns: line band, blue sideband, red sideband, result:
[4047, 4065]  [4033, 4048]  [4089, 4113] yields -1.1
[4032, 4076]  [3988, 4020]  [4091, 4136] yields 1.4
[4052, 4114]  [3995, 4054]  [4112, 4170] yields -1.4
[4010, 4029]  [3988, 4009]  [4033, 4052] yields -1.6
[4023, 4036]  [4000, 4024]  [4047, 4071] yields 1.4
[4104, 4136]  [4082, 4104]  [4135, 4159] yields 0.6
